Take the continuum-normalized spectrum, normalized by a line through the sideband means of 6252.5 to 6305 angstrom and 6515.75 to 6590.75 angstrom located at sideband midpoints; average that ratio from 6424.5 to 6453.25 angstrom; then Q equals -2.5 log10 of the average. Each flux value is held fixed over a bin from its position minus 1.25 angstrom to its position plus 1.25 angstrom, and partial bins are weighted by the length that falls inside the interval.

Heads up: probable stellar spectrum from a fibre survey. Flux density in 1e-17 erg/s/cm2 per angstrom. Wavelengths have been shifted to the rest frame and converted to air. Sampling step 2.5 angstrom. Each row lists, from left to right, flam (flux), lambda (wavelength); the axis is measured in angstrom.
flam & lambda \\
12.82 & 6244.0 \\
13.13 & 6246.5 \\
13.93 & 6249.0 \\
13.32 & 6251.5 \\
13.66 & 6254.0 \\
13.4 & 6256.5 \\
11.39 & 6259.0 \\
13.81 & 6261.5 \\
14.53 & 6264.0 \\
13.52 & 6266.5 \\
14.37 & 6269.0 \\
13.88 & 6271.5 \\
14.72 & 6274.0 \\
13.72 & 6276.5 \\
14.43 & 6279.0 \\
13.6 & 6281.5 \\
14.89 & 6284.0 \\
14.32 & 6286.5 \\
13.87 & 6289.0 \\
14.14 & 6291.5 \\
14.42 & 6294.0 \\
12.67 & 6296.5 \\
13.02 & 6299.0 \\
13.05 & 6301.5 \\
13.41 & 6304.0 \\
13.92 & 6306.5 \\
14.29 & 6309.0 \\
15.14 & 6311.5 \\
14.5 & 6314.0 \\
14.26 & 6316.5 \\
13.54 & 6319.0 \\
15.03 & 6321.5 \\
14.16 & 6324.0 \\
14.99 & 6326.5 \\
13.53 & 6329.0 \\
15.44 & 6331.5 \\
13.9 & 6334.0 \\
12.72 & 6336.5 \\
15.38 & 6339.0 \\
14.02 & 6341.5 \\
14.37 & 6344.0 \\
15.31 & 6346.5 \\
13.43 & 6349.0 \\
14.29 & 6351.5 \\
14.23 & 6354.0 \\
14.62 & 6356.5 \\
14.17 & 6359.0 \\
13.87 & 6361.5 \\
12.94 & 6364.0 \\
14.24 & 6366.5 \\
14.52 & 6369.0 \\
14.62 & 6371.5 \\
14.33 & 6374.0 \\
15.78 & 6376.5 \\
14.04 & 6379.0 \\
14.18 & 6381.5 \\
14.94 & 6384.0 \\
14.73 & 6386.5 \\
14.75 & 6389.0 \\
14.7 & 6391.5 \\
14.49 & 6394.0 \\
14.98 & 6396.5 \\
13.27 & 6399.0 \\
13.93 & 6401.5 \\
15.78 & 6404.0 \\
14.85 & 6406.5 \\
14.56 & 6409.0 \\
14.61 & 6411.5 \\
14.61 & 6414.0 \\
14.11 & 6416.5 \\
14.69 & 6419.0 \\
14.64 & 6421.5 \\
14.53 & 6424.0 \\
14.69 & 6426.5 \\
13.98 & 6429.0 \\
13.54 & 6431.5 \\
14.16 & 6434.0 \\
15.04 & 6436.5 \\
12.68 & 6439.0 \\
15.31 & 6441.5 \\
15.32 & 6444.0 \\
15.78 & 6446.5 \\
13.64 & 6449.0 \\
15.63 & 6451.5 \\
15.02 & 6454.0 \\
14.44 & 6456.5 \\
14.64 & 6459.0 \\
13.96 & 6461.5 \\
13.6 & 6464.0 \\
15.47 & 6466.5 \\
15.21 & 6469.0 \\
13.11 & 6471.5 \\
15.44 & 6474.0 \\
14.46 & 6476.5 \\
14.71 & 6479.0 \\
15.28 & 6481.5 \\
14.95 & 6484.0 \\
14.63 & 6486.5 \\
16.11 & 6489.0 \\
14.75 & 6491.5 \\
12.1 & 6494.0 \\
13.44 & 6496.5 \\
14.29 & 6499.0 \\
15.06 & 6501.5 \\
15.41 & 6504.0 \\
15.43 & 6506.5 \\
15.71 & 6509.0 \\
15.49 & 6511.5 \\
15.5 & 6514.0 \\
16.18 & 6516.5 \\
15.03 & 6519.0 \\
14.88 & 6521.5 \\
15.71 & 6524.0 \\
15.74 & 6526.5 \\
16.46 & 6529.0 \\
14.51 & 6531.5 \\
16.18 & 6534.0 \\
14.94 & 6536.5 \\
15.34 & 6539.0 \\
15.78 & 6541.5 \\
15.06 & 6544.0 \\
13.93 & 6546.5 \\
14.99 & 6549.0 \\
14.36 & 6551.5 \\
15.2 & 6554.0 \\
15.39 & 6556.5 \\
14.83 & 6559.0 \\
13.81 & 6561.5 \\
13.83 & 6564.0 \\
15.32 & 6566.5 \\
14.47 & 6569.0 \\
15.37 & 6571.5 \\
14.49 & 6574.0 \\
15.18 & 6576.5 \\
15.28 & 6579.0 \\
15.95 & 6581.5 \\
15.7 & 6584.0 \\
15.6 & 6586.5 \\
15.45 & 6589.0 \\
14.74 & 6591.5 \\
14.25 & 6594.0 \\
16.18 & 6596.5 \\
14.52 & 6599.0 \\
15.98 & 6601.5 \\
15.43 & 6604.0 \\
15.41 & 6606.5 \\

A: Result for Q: 0.003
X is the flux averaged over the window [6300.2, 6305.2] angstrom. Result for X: 13.2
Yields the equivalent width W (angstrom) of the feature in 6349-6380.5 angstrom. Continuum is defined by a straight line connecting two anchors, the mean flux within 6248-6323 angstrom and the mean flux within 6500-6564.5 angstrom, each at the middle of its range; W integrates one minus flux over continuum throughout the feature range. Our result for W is 0.1 angstrom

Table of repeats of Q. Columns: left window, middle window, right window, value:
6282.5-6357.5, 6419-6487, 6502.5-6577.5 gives 0.01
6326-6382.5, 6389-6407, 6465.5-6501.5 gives -0.01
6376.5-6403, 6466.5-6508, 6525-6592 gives 0.01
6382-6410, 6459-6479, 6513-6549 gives 0.04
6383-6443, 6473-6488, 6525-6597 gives -0.01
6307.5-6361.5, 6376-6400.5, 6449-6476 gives -0.01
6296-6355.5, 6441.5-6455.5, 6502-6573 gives -0.03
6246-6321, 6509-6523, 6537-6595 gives -0.05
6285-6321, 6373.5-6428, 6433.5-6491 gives -0.01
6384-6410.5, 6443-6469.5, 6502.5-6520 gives 0.02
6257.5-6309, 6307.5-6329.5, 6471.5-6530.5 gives -0.03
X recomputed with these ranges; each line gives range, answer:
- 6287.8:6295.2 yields 14.1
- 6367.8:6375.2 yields 14.5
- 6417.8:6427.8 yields 14.6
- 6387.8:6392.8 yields 14.7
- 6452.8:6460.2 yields 14.7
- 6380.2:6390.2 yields 14.6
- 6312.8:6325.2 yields 14.3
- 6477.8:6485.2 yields 15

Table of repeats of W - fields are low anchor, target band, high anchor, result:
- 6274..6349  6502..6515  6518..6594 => -0.5 angstrom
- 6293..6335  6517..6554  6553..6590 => -0.8 angstrom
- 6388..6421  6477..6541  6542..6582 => -1.6 angstrom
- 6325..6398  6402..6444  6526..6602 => 0.3 angstrom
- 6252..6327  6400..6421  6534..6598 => -0.3 angstrom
